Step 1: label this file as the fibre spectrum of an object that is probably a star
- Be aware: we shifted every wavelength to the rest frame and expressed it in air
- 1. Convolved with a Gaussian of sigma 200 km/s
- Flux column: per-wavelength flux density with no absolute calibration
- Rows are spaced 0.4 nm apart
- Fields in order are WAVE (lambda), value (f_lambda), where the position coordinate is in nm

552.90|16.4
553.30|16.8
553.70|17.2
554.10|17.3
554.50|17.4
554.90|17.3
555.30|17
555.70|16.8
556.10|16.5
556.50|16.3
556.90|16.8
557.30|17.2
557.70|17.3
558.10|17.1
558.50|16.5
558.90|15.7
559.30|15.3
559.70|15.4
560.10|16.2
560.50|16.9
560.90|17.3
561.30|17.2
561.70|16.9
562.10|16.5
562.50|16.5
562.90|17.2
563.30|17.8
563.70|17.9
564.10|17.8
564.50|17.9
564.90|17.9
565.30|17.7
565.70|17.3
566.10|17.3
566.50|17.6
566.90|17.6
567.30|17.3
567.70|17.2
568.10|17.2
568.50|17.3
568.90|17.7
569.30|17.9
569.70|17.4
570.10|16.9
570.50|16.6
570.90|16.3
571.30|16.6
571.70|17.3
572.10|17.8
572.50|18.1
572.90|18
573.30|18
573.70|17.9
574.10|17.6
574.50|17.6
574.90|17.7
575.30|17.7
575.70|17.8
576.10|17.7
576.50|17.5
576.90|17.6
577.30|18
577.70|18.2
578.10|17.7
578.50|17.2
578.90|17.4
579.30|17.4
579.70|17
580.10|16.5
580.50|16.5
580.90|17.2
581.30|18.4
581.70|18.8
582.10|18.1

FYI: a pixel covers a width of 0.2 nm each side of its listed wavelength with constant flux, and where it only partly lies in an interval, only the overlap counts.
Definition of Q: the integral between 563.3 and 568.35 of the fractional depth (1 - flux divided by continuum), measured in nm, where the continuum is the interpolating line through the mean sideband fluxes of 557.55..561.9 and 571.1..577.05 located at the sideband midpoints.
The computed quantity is -0.17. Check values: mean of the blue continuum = 16.5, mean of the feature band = 17.6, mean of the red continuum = 17.7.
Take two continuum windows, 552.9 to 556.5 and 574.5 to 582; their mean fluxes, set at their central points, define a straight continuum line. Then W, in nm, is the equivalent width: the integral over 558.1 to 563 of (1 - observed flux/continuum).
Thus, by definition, 0.183 nm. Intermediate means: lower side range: 17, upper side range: 17.6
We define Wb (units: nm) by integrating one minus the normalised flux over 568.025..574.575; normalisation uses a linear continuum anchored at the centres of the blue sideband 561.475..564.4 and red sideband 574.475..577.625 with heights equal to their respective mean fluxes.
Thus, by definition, 0.048 nm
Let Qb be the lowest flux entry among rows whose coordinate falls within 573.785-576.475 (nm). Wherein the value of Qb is 17.6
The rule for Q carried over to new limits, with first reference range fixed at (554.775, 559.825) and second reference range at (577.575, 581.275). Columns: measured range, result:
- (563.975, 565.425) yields -0.089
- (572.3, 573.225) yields -0.054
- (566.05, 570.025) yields -0.126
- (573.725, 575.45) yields -0.056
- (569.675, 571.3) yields 0.026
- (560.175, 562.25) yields -0.030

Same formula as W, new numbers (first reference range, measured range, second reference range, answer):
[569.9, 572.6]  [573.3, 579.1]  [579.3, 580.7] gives -0.276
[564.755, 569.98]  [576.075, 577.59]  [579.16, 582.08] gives -0.024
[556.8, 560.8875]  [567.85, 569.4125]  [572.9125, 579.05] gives -0.028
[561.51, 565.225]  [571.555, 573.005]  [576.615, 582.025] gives -0.027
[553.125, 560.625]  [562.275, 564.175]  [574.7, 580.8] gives -0.055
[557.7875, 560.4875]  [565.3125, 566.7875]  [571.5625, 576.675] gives -0.049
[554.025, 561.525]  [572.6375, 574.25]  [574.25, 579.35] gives -0.037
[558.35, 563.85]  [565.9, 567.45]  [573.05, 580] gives -0.041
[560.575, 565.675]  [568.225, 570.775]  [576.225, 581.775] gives 0.023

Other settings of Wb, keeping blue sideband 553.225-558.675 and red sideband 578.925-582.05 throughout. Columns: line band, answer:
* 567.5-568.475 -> 0.00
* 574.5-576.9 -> -0.04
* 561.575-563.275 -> 0.02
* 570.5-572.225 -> 0.03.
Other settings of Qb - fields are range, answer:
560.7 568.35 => 16.5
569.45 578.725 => 16.3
